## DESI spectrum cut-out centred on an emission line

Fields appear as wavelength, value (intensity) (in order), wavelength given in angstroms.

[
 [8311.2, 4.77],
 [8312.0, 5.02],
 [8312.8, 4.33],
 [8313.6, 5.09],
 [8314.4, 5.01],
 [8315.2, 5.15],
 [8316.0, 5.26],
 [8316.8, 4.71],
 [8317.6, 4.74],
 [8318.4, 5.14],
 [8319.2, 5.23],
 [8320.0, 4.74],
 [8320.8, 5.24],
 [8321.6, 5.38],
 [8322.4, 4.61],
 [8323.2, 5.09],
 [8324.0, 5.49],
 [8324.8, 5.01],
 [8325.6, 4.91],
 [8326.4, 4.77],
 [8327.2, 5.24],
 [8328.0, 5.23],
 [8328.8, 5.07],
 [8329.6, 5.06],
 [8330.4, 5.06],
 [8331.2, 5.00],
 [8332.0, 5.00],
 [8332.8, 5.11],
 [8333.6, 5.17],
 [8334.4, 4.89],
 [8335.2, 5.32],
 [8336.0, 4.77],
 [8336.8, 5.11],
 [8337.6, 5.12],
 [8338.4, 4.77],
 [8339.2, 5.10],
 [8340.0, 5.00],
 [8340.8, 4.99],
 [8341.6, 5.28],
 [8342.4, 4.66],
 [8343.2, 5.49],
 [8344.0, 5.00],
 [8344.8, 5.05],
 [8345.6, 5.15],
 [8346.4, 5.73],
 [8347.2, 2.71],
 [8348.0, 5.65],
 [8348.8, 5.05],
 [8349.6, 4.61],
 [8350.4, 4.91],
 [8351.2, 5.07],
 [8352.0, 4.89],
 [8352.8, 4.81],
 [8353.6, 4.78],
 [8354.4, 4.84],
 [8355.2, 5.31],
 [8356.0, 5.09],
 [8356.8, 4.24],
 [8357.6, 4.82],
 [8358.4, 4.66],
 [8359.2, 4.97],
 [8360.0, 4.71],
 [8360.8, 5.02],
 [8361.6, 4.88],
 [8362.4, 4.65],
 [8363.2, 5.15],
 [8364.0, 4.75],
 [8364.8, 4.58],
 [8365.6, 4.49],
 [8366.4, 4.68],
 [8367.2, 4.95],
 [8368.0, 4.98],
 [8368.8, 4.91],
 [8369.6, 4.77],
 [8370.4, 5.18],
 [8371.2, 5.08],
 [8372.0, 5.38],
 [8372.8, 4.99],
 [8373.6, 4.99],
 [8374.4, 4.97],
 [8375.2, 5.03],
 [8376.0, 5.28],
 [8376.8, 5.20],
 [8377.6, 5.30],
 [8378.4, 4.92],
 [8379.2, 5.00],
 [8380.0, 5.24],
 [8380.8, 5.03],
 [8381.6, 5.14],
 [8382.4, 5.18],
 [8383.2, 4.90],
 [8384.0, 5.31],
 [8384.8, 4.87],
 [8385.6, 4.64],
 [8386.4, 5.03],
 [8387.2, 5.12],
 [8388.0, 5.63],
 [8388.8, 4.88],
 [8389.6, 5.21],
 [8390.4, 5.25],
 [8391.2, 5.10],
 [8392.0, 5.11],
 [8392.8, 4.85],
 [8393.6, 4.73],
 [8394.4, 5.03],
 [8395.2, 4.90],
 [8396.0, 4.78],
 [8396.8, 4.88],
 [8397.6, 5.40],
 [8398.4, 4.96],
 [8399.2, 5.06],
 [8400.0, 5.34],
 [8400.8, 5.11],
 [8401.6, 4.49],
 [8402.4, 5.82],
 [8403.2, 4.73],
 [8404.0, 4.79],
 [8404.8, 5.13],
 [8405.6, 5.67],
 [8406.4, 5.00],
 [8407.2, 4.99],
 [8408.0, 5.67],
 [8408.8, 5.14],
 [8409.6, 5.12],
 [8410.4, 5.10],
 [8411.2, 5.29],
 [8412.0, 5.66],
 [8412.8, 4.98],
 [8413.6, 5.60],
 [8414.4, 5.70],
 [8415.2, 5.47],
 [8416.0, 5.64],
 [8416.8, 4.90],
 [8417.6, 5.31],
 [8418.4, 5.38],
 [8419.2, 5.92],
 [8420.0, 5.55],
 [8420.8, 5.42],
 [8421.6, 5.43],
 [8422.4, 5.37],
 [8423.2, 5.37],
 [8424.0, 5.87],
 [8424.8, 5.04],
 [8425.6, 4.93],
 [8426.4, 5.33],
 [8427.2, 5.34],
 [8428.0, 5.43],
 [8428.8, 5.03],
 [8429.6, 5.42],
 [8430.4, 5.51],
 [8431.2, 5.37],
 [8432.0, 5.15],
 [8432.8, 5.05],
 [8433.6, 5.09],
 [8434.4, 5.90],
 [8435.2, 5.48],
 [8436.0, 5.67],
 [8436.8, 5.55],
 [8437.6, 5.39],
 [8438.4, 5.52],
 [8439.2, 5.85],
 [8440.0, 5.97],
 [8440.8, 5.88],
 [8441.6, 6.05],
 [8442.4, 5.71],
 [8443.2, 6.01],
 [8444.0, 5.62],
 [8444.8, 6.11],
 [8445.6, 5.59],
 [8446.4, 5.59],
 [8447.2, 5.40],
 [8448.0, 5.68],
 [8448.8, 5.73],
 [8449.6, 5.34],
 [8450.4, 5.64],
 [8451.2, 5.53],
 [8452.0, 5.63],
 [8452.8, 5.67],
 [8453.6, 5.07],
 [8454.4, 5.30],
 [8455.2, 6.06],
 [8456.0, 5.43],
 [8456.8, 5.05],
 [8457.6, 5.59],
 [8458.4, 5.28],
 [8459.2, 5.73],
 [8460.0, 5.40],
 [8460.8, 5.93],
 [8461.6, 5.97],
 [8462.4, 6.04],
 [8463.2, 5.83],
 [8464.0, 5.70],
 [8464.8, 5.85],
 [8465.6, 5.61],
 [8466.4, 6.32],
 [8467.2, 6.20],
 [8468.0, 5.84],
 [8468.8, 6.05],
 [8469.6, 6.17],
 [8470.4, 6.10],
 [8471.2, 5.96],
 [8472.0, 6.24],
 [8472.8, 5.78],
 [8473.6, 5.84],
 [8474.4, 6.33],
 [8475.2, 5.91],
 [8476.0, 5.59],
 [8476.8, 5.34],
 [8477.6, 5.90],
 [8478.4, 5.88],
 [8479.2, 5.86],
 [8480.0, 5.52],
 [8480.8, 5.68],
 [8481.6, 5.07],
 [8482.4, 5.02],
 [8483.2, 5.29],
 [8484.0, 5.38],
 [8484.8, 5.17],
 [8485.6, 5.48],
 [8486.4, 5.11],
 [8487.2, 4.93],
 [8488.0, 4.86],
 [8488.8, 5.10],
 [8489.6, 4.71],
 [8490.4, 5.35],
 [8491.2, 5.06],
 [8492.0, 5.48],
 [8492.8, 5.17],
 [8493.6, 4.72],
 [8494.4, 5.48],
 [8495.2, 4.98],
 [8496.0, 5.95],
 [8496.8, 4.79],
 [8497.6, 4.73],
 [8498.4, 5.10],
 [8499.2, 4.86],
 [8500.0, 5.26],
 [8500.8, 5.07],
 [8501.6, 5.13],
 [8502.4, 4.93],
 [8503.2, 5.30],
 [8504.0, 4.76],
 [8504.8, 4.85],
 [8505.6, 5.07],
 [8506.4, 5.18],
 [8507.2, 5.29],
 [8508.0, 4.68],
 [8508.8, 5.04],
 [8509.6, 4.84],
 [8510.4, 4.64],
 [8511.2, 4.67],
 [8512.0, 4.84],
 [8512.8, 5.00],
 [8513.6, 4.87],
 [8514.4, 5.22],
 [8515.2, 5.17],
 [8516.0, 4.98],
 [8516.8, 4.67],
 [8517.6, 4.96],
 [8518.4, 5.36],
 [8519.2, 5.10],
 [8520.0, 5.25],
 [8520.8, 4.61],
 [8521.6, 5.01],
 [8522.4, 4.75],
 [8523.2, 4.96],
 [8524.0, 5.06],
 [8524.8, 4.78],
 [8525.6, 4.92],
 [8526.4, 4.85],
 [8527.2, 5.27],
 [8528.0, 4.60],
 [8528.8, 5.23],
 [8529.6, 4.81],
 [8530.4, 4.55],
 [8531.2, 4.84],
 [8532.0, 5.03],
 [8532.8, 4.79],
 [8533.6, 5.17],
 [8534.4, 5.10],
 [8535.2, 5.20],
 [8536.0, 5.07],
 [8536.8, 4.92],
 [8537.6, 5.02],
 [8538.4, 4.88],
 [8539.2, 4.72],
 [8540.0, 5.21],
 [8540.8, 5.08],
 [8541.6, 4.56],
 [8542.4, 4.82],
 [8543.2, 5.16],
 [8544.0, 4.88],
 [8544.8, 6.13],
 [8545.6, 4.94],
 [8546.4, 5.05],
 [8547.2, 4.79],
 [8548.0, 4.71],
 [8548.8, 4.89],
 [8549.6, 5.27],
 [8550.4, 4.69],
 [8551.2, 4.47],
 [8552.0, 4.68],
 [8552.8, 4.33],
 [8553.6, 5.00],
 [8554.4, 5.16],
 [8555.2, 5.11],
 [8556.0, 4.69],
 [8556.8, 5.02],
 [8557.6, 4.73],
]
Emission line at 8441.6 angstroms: H-alpha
